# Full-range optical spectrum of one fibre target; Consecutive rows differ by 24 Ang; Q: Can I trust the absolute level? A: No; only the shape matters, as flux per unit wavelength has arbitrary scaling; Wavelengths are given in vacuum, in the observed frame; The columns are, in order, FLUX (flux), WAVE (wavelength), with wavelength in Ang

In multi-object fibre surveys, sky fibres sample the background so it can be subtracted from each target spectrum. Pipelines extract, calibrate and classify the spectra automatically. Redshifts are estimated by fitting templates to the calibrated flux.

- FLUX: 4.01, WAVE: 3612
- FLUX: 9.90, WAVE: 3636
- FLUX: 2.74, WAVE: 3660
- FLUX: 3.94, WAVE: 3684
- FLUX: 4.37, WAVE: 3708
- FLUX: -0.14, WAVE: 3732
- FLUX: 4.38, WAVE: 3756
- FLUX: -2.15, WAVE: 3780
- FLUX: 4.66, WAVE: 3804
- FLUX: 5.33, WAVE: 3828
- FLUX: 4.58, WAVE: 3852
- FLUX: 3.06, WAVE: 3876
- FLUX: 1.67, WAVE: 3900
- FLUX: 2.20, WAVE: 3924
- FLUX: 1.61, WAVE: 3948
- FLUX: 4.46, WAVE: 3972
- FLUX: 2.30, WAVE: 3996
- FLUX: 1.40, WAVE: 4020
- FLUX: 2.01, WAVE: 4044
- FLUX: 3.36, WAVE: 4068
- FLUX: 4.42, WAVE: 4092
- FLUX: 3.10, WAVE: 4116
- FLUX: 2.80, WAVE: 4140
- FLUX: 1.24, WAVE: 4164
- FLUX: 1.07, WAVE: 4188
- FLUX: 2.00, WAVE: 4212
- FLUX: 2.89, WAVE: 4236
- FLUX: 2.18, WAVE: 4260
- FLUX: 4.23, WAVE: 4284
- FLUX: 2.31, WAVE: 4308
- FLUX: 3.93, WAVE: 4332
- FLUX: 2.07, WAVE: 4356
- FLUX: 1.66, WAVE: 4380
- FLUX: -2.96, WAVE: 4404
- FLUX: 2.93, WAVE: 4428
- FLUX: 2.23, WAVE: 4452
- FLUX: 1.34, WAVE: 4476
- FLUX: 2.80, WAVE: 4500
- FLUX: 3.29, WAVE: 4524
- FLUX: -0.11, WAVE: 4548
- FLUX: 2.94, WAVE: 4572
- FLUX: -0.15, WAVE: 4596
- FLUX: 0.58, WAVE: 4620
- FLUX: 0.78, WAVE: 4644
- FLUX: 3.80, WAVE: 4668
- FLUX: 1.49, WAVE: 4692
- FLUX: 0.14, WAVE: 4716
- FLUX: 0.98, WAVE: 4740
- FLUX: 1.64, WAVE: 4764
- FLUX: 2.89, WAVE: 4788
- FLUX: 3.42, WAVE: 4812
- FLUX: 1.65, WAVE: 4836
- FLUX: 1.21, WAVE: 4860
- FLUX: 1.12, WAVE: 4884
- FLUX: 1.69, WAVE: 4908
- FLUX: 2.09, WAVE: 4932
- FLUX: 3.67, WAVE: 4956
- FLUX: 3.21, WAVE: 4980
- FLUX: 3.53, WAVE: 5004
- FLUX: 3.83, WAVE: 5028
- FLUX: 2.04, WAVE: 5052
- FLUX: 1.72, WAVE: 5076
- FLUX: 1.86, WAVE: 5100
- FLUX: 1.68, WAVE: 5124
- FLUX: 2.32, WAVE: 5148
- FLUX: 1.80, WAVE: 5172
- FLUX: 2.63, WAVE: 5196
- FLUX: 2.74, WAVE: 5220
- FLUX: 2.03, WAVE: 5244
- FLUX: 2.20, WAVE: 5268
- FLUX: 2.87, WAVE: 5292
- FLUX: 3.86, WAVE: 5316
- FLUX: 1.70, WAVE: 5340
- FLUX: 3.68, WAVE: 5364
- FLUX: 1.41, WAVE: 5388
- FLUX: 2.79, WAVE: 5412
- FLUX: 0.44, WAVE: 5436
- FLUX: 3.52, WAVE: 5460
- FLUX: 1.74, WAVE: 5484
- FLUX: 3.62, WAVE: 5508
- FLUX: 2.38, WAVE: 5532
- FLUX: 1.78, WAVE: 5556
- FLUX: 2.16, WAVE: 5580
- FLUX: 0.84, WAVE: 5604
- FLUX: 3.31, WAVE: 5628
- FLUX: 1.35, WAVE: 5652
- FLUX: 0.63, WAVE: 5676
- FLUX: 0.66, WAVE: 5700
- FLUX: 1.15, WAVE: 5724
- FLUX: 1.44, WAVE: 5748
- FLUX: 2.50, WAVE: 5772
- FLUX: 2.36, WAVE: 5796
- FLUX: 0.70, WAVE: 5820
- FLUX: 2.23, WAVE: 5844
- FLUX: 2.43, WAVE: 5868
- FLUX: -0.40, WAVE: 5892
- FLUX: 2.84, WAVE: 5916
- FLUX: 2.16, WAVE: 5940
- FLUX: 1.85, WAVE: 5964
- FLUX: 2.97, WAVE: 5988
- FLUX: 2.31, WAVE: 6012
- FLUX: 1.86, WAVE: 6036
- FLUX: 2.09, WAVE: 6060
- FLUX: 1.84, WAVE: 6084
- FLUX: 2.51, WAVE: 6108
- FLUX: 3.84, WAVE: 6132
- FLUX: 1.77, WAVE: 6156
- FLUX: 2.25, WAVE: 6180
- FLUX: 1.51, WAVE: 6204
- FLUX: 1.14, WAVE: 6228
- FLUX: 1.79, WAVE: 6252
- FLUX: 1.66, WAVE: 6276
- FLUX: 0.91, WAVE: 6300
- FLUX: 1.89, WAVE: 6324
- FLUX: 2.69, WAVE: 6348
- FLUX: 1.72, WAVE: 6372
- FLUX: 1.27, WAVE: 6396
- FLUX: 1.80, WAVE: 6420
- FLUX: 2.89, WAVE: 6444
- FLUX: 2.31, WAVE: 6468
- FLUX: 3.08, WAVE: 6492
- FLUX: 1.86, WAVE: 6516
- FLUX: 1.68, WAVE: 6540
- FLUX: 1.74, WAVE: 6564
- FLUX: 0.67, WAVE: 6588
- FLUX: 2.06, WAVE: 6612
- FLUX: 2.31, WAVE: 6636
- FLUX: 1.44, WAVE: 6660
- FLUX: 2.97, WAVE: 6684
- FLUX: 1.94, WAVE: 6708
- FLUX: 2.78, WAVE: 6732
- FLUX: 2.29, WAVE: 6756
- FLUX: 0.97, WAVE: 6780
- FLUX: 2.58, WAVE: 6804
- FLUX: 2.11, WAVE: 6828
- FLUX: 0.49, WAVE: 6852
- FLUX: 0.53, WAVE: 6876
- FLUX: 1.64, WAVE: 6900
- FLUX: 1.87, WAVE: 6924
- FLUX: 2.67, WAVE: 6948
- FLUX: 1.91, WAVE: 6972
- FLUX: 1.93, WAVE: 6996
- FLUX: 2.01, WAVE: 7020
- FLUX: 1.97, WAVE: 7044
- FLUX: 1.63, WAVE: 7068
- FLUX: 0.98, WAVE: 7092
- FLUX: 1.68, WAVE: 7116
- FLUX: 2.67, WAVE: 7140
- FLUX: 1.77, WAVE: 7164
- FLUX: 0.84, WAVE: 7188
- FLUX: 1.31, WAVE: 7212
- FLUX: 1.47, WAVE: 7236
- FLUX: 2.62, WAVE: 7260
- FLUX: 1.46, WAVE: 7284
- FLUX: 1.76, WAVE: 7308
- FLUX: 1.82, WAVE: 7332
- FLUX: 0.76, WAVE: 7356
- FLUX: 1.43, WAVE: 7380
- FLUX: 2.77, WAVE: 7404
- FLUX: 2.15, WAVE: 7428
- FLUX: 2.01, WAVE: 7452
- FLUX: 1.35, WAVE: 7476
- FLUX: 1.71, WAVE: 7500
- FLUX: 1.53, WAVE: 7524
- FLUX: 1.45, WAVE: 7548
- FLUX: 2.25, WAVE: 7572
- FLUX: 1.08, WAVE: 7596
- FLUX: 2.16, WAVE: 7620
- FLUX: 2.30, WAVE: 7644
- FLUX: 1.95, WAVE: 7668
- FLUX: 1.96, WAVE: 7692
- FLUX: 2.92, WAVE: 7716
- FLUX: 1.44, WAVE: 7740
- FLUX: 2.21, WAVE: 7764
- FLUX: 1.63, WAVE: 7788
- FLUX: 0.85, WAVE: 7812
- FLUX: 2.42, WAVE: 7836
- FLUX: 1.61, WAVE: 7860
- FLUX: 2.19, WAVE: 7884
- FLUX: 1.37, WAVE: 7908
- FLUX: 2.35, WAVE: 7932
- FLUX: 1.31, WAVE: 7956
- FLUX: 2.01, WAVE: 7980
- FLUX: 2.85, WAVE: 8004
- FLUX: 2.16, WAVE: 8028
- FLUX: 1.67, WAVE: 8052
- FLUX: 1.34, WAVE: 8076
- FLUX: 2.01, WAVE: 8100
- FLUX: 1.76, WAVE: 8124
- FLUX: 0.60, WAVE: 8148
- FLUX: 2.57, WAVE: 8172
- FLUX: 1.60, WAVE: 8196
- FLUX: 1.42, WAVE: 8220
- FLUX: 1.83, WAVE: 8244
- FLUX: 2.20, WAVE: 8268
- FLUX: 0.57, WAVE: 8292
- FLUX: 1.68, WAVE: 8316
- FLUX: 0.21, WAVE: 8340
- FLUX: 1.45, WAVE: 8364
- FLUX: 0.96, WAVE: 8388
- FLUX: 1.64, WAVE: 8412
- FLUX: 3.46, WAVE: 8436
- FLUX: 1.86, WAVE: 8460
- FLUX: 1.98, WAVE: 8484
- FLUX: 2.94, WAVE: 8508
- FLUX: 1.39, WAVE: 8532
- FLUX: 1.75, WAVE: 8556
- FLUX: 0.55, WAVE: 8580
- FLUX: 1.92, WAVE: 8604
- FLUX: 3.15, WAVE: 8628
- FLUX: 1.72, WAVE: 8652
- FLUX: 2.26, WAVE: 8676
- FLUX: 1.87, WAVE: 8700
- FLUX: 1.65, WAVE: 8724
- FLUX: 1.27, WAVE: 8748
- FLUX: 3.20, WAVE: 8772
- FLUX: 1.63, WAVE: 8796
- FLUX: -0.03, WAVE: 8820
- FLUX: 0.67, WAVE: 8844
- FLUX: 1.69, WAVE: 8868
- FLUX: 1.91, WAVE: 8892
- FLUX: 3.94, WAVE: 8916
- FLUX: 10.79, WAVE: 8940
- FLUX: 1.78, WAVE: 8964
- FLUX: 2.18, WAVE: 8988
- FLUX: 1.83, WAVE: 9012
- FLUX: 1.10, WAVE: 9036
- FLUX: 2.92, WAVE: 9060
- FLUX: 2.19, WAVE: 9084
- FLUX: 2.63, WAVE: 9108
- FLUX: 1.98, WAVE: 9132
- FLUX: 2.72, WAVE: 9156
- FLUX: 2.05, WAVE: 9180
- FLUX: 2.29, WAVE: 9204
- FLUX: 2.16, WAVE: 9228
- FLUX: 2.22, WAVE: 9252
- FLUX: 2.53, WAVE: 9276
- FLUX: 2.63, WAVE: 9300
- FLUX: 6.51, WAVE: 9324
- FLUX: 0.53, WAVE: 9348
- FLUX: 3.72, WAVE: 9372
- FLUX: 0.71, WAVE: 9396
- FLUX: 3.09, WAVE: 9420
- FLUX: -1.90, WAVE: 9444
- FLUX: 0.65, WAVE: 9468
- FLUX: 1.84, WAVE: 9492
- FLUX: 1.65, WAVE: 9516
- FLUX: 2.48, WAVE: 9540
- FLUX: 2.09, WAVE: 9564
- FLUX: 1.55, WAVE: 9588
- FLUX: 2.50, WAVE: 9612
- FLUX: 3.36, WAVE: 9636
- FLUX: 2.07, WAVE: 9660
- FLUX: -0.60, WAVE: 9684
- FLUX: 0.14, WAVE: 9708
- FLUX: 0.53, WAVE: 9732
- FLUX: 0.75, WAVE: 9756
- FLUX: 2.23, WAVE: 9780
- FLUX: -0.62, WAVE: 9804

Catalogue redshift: 1.40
